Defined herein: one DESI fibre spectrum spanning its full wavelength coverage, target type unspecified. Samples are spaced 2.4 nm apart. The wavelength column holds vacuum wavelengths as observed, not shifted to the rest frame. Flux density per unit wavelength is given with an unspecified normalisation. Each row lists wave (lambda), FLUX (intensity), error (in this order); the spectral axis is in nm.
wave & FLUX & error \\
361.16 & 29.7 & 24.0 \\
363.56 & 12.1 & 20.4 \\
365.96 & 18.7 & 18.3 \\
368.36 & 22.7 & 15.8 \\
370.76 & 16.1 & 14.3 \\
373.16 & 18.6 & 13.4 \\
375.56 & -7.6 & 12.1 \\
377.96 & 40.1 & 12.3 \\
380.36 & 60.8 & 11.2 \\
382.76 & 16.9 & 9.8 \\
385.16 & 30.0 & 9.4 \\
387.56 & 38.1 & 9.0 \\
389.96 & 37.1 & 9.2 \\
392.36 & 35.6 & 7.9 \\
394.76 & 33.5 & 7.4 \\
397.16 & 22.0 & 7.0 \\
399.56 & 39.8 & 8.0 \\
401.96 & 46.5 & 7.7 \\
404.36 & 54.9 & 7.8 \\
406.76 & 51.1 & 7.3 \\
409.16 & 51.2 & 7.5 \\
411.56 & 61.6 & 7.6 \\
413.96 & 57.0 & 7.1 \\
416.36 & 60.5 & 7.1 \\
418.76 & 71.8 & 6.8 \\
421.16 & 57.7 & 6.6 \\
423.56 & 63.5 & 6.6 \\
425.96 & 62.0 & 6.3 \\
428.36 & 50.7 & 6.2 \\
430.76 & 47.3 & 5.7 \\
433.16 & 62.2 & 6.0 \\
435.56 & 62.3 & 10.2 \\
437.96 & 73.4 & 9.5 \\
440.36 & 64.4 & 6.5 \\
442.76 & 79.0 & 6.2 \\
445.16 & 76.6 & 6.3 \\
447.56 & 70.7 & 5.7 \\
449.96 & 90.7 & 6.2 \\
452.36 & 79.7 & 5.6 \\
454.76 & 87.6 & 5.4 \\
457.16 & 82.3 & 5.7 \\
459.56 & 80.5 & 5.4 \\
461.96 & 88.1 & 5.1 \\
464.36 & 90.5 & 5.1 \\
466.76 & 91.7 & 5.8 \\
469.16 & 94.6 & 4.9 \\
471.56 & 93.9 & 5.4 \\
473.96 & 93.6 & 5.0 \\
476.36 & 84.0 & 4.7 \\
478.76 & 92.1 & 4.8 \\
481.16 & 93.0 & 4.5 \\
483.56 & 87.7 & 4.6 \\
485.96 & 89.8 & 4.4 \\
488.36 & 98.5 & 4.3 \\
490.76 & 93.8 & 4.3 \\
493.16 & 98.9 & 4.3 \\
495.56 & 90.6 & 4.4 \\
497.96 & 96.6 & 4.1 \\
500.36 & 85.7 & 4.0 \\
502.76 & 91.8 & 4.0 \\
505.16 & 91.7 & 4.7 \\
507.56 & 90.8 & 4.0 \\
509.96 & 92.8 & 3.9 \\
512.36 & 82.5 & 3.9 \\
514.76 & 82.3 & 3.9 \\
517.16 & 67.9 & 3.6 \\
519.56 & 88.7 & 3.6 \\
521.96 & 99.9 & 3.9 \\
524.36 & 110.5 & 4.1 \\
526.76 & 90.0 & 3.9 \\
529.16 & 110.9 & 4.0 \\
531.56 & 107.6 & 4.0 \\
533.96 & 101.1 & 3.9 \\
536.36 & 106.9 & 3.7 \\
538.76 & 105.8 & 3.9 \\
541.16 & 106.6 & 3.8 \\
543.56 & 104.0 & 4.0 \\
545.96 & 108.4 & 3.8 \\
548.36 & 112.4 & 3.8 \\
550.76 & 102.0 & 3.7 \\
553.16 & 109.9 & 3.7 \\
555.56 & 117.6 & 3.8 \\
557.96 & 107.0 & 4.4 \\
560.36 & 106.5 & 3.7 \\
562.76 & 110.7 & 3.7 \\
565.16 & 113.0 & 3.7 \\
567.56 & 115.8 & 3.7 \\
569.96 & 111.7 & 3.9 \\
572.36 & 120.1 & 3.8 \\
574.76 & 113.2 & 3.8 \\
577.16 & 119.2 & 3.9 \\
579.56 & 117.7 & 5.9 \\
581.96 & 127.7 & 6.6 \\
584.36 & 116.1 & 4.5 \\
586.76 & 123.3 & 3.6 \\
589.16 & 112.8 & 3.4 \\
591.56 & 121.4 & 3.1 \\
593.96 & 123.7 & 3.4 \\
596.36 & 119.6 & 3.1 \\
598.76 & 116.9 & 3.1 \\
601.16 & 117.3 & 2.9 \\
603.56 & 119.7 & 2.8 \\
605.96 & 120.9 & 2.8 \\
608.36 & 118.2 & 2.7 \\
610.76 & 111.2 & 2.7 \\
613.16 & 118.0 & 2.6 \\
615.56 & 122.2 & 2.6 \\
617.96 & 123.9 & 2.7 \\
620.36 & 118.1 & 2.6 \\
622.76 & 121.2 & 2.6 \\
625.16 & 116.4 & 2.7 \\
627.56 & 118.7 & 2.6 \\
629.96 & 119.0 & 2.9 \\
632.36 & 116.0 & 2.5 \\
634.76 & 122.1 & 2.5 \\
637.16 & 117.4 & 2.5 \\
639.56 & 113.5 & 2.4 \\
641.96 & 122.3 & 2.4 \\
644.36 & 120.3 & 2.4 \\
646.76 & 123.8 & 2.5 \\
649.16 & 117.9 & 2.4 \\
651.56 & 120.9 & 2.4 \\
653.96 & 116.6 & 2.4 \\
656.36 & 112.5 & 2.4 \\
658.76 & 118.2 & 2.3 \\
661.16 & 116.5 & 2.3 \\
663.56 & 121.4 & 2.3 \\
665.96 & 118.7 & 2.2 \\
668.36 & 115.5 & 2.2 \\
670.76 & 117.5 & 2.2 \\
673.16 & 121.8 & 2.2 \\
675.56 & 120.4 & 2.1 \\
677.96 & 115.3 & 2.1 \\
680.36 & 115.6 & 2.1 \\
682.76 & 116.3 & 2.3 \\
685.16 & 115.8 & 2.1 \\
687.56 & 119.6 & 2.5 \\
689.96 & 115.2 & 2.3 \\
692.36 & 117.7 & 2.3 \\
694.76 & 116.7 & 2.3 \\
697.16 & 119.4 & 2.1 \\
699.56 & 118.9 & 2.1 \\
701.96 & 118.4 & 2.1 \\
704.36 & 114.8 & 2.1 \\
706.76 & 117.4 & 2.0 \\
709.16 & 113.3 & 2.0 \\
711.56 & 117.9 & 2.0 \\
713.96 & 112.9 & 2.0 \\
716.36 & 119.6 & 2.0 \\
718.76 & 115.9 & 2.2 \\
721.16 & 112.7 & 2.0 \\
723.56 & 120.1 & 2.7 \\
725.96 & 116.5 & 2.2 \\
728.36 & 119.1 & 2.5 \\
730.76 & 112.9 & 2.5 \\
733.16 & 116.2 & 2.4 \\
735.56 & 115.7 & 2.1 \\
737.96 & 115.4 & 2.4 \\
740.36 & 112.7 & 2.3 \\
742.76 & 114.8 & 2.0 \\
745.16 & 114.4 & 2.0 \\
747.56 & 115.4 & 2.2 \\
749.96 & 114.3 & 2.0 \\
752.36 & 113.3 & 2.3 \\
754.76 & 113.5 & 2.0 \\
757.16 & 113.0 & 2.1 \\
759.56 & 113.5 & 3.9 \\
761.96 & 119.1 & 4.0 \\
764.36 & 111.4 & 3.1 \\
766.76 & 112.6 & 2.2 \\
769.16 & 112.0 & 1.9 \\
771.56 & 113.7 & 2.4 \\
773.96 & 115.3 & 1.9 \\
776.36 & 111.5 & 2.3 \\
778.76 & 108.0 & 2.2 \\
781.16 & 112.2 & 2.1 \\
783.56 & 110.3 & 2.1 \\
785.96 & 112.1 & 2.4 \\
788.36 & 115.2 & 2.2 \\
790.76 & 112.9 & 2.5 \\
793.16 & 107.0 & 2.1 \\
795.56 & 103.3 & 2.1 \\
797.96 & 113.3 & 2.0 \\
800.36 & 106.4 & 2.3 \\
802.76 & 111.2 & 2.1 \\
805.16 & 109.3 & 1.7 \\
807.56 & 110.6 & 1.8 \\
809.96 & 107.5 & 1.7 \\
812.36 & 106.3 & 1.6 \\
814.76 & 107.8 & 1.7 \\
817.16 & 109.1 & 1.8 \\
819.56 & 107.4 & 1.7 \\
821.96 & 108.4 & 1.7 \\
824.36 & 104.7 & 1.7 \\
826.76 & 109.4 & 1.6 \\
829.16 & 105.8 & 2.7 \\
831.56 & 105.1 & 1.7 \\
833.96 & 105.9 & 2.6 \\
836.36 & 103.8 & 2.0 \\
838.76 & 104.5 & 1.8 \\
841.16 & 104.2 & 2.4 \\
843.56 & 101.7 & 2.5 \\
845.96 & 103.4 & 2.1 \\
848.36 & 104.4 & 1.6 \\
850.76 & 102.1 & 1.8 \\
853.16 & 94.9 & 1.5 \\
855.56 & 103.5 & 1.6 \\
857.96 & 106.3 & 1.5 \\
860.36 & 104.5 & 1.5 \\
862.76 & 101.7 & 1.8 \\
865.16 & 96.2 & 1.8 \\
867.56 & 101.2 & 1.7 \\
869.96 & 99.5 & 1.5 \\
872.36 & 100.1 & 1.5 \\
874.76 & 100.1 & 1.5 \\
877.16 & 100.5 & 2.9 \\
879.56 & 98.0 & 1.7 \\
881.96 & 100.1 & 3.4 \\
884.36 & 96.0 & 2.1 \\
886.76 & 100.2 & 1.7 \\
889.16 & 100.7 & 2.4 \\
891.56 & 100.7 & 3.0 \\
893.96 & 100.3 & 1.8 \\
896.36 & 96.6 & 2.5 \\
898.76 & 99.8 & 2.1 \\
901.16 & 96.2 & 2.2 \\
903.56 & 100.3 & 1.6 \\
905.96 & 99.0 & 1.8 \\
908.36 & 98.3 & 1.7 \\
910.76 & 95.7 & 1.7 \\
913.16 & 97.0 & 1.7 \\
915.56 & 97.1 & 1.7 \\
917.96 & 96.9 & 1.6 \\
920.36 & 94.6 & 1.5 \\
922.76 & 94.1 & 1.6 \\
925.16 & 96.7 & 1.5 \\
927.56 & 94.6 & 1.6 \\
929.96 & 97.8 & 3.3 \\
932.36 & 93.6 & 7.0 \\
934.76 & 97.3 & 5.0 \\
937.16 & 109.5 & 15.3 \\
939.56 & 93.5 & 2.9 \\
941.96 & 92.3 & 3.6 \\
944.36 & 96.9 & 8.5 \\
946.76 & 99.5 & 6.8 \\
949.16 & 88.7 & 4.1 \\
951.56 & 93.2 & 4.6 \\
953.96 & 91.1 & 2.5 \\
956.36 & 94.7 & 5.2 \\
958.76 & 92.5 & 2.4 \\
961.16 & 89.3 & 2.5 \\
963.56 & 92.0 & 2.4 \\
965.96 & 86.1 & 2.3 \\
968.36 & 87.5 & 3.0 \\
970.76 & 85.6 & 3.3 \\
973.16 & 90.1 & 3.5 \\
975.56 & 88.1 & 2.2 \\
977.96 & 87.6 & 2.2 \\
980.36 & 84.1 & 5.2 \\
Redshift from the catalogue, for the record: 0.00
